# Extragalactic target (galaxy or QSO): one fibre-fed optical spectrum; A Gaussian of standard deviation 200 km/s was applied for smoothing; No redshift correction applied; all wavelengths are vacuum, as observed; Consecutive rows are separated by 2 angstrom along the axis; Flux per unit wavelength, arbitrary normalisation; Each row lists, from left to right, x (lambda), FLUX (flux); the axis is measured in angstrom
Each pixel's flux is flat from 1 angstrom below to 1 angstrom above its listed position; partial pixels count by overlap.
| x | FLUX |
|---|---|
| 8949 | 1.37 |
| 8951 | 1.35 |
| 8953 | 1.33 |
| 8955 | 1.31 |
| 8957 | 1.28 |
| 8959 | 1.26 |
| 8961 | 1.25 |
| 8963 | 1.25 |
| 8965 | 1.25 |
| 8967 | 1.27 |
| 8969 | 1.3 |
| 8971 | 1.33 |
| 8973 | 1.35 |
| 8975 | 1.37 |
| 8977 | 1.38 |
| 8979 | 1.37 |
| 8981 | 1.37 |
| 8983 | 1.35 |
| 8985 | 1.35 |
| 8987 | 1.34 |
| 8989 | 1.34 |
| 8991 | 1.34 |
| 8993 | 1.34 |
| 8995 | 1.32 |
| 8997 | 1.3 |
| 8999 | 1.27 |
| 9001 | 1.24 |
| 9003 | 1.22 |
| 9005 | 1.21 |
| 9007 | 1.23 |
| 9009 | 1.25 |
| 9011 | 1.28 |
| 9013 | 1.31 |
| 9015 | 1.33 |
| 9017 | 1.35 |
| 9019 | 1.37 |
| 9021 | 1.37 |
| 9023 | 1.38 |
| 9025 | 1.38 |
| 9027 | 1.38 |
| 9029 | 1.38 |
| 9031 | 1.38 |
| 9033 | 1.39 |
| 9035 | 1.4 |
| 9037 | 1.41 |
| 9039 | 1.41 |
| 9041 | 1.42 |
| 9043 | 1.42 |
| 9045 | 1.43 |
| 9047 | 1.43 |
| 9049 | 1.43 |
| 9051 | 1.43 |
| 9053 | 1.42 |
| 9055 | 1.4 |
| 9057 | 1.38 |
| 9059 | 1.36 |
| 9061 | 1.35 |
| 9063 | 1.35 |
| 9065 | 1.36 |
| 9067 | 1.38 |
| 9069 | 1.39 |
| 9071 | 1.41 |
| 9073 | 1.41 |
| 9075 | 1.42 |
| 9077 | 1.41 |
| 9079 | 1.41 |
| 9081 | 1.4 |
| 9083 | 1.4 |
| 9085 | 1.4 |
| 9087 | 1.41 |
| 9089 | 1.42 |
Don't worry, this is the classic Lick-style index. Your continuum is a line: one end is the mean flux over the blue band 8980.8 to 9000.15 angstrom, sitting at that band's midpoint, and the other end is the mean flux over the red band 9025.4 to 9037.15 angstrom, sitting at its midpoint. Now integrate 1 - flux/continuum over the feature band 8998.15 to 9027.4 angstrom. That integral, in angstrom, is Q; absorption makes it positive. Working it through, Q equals 1.3 angstrom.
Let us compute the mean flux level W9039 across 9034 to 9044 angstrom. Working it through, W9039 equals 1.41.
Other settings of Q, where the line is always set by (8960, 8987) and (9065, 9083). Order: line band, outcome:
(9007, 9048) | -0.14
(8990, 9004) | 0.53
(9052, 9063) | 0.07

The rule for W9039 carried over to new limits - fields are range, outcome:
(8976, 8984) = 1.37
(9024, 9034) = 1.38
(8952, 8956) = 1.32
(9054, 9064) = 1.37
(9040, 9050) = 1.43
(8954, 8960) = 1.28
